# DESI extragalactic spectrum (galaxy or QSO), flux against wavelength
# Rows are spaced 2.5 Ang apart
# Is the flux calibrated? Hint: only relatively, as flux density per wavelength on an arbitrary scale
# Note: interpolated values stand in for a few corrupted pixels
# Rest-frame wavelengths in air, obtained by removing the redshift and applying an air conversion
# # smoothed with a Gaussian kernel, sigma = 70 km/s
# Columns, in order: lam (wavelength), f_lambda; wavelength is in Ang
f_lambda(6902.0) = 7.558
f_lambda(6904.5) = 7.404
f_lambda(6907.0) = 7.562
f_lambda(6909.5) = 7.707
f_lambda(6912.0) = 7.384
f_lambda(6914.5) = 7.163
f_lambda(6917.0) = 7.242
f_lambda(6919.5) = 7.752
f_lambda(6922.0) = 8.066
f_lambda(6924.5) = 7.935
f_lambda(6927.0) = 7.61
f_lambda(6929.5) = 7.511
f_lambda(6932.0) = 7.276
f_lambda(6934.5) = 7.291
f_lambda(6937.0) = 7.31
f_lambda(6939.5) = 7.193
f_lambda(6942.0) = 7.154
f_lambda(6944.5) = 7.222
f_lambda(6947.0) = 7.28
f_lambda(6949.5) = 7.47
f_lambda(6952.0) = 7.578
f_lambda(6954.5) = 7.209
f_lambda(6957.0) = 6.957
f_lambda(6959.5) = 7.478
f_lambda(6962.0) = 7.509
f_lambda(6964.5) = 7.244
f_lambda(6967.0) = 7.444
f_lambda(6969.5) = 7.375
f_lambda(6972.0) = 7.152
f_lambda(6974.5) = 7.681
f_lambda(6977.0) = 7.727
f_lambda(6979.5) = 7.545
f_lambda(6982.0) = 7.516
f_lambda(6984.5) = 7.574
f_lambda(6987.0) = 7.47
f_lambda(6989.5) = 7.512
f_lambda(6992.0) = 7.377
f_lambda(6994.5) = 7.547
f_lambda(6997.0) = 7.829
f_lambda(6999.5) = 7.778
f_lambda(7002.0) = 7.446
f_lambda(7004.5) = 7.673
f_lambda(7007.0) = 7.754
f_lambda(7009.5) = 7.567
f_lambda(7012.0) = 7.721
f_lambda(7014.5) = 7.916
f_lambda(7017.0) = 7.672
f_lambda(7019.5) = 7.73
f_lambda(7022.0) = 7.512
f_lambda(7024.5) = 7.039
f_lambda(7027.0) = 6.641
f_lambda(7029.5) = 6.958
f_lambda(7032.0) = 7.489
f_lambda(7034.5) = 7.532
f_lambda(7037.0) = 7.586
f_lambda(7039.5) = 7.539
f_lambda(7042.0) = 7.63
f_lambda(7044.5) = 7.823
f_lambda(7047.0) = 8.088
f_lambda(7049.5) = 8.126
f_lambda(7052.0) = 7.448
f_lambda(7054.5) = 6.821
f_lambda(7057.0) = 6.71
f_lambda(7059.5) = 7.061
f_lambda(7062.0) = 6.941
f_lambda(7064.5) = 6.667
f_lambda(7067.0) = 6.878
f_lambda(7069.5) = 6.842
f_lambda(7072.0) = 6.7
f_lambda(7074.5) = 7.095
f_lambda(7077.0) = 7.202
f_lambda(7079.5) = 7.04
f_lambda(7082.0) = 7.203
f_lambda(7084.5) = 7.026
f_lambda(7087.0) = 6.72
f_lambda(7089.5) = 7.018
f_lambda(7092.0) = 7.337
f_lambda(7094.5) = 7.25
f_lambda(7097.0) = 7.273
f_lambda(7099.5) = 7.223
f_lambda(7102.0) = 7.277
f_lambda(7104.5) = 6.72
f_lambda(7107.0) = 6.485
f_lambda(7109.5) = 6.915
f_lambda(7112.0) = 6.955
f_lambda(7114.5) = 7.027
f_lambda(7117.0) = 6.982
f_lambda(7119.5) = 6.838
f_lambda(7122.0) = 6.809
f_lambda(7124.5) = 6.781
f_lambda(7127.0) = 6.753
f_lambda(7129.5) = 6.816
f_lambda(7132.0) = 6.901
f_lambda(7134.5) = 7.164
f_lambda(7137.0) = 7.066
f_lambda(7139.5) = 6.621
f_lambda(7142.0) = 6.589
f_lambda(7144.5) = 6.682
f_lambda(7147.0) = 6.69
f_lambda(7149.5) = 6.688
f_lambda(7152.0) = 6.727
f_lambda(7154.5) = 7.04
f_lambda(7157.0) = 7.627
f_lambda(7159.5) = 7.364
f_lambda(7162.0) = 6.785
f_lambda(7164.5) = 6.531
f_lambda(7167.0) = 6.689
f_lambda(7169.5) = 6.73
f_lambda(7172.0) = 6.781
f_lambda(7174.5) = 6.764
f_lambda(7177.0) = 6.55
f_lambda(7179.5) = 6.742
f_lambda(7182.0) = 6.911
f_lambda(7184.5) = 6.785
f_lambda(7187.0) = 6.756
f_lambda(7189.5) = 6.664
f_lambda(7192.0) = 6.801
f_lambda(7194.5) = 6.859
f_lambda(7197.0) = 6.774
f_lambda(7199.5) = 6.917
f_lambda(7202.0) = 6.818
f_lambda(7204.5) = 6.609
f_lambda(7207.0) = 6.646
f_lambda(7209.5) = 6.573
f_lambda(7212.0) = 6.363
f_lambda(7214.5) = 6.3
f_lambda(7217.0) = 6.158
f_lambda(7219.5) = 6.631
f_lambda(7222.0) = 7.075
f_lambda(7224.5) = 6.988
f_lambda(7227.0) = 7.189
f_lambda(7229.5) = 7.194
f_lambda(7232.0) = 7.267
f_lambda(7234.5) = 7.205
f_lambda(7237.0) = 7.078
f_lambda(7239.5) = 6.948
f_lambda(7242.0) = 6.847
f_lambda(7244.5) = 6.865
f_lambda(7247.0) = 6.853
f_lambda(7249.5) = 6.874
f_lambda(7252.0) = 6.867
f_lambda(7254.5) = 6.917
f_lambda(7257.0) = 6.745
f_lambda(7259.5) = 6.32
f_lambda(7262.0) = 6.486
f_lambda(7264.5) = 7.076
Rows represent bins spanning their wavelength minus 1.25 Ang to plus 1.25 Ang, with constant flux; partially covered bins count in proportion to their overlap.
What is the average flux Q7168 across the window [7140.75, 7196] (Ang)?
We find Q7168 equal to 6.81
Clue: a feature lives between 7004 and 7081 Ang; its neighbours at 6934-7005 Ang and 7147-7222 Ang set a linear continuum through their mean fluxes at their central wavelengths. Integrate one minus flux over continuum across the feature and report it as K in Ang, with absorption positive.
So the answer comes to -1.4 Ang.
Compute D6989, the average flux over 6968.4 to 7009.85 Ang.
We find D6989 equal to 7.56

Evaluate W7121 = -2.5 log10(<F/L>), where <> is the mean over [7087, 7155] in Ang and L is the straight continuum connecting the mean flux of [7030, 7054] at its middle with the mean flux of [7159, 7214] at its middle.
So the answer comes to 0.04 mag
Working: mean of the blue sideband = 7.65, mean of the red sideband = 6.73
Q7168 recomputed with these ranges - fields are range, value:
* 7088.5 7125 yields 7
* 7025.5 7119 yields 7.14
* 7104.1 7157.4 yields 6.85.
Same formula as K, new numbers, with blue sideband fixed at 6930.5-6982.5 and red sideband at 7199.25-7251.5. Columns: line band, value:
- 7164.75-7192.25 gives 0.74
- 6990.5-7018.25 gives -1.51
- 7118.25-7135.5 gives 0.40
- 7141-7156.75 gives 0.42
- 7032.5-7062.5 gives -1.15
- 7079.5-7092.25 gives 0.12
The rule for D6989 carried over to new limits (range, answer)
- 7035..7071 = 7.3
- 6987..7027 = 7.57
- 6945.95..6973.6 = 7.34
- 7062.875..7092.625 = 6.97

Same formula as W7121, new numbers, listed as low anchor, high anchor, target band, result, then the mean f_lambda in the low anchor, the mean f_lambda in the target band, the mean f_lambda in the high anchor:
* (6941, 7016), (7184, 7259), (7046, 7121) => 0.022 mag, 7.49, 7.06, 6.81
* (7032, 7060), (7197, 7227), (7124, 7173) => 0.021 mag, 7.5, 6.85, 6.67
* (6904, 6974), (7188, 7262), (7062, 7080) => 0.033 mag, 7.41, 6.91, 6.8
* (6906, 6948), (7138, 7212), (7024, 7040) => -0.013 mag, 7.45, 7.25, 6.78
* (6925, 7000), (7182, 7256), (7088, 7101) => -0.014 mag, 7.43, 7.21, 6.82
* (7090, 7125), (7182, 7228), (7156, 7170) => -0.018 mag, 7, 6.95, 6.72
